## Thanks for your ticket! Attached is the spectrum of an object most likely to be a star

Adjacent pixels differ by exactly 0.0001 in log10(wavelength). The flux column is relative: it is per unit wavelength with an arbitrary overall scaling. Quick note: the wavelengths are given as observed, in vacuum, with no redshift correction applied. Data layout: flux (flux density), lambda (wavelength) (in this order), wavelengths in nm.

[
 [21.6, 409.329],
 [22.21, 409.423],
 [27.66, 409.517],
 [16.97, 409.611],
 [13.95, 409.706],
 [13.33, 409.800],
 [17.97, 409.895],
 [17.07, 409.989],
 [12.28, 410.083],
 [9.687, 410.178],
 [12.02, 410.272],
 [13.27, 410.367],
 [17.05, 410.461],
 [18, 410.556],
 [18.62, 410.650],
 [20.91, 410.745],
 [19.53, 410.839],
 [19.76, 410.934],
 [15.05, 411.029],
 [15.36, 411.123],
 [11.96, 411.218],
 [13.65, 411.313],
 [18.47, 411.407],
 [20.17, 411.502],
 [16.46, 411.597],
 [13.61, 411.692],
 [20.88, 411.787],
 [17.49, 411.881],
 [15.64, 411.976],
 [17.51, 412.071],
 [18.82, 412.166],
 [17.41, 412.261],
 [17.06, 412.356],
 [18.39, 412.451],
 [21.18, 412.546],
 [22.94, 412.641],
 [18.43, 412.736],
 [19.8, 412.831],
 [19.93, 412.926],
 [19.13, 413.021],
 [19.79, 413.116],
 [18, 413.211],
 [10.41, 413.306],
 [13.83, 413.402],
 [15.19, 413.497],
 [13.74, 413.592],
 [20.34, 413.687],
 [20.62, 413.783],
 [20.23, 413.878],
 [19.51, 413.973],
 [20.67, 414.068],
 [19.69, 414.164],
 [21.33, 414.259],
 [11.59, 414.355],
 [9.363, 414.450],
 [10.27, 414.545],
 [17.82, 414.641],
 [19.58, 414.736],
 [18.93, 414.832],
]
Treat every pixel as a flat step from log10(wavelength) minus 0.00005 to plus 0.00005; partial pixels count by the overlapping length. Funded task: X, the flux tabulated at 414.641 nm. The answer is 17.82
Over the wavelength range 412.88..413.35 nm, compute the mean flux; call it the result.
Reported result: 17.5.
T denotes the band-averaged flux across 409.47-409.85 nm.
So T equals 17.9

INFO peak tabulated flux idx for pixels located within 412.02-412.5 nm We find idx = 18.82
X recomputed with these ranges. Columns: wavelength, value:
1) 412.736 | 18.43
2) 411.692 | 13.61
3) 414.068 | 20.67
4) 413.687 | 20.34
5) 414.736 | 19.58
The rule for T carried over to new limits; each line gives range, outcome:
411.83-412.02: 16.7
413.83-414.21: 20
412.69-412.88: 19.1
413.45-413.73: 16.4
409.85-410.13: 15.8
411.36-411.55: 19.3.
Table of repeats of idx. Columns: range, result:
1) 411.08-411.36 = 15.36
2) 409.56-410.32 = 17.97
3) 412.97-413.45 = 19.79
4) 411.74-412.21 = 20.88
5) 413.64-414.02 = 20.62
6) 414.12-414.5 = 21.33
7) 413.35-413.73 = 20.34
